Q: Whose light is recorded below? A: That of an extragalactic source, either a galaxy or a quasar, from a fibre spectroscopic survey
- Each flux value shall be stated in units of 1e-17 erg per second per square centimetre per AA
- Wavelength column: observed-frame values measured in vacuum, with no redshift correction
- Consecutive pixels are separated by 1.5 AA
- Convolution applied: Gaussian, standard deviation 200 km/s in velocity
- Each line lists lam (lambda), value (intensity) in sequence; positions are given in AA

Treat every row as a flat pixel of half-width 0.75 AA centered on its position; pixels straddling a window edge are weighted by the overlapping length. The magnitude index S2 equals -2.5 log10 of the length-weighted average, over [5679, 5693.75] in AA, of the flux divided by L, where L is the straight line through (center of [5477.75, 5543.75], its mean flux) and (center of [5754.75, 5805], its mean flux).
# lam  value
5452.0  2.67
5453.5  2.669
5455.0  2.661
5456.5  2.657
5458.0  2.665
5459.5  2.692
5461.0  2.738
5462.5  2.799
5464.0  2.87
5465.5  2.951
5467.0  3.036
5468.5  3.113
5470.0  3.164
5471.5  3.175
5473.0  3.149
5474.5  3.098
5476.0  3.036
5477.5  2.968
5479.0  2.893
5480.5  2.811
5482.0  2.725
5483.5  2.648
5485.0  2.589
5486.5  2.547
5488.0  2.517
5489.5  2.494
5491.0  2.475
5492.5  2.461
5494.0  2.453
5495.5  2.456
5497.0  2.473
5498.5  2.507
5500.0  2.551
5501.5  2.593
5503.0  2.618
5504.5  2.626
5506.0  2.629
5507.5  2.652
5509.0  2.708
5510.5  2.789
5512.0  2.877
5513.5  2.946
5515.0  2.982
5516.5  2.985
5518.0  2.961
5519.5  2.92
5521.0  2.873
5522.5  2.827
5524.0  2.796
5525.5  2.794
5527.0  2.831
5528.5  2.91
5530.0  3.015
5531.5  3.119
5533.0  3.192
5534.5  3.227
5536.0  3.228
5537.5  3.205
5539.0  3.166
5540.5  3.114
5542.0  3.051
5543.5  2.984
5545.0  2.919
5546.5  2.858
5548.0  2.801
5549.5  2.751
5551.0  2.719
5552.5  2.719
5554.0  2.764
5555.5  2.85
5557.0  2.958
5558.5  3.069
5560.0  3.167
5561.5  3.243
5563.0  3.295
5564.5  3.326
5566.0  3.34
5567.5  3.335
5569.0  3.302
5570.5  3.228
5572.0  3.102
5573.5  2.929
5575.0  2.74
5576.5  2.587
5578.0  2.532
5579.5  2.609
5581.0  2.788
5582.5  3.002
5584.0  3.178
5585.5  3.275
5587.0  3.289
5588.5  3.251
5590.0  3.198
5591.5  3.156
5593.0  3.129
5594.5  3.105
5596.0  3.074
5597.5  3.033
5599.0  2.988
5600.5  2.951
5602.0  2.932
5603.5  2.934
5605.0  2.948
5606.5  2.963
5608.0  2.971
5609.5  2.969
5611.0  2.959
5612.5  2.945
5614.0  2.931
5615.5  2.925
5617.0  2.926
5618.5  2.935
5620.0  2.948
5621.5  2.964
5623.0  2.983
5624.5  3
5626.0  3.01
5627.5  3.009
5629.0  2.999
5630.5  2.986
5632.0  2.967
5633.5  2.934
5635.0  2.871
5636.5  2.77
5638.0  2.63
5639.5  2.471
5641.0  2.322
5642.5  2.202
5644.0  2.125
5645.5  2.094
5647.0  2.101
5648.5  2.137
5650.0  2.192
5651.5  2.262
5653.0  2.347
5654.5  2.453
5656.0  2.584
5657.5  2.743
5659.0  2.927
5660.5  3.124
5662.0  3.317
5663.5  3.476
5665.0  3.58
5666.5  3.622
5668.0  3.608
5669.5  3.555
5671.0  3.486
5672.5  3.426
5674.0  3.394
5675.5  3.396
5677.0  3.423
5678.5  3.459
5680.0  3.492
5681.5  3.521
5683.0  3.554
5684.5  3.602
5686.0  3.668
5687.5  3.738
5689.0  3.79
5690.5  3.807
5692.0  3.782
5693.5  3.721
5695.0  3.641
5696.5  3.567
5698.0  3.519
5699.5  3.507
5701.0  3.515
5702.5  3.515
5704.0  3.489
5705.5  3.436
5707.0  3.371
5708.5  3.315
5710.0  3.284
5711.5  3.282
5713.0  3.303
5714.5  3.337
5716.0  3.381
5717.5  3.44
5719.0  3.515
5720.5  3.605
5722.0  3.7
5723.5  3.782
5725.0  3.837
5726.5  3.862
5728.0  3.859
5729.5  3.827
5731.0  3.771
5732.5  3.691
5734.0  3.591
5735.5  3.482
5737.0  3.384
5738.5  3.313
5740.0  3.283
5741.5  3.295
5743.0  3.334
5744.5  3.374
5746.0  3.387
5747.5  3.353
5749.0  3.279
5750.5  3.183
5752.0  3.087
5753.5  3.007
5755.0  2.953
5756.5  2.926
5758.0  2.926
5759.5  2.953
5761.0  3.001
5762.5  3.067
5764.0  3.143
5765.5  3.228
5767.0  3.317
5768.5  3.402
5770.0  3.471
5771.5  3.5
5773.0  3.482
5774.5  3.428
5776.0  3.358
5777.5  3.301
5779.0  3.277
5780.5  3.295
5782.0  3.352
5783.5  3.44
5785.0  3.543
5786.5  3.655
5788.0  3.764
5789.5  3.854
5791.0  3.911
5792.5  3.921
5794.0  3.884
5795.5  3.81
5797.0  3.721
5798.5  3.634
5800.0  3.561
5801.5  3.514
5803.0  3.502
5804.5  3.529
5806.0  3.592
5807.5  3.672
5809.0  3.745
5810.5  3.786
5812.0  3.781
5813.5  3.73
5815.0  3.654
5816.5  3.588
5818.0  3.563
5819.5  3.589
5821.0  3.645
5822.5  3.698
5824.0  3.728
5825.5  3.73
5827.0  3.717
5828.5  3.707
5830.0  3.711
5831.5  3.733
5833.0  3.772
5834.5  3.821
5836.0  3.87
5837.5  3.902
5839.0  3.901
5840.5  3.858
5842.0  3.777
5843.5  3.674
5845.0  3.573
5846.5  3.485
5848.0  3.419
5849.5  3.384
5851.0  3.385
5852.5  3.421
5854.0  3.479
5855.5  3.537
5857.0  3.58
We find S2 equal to -0.142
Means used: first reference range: 2.8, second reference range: 3.43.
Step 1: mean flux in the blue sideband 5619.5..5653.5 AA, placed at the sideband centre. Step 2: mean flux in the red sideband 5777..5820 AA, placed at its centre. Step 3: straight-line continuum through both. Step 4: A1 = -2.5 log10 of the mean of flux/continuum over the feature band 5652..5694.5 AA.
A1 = -0.18 mag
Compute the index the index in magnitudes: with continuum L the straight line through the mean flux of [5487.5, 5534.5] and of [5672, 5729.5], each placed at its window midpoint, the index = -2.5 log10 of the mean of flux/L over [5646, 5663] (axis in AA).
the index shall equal 0.29 mag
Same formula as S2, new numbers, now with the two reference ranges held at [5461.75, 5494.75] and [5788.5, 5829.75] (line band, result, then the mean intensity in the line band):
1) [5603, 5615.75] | 0.08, 2.95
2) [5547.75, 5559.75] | 0.06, 2.84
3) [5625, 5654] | 0.26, 2.55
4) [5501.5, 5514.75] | 0.06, 2.73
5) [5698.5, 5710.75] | 0.00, 3.43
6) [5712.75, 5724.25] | -0.02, 3.52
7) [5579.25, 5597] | 0.00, 3.1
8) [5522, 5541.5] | -0.03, 3.04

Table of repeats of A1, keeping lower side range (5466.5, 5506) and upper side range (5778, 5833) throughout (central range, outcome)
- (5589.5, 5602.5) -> 0.00 mag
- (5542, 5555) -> 0.03 mag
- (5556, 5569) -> -0.09 mag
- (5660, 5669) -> -0.07 mag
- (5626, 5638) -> 0.08 mag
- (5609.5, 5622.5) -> 0.06 mag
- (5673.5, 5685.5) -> -0.06 mag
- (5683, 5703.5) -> -0.10 mag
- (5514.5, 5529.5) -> -0.02 mag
